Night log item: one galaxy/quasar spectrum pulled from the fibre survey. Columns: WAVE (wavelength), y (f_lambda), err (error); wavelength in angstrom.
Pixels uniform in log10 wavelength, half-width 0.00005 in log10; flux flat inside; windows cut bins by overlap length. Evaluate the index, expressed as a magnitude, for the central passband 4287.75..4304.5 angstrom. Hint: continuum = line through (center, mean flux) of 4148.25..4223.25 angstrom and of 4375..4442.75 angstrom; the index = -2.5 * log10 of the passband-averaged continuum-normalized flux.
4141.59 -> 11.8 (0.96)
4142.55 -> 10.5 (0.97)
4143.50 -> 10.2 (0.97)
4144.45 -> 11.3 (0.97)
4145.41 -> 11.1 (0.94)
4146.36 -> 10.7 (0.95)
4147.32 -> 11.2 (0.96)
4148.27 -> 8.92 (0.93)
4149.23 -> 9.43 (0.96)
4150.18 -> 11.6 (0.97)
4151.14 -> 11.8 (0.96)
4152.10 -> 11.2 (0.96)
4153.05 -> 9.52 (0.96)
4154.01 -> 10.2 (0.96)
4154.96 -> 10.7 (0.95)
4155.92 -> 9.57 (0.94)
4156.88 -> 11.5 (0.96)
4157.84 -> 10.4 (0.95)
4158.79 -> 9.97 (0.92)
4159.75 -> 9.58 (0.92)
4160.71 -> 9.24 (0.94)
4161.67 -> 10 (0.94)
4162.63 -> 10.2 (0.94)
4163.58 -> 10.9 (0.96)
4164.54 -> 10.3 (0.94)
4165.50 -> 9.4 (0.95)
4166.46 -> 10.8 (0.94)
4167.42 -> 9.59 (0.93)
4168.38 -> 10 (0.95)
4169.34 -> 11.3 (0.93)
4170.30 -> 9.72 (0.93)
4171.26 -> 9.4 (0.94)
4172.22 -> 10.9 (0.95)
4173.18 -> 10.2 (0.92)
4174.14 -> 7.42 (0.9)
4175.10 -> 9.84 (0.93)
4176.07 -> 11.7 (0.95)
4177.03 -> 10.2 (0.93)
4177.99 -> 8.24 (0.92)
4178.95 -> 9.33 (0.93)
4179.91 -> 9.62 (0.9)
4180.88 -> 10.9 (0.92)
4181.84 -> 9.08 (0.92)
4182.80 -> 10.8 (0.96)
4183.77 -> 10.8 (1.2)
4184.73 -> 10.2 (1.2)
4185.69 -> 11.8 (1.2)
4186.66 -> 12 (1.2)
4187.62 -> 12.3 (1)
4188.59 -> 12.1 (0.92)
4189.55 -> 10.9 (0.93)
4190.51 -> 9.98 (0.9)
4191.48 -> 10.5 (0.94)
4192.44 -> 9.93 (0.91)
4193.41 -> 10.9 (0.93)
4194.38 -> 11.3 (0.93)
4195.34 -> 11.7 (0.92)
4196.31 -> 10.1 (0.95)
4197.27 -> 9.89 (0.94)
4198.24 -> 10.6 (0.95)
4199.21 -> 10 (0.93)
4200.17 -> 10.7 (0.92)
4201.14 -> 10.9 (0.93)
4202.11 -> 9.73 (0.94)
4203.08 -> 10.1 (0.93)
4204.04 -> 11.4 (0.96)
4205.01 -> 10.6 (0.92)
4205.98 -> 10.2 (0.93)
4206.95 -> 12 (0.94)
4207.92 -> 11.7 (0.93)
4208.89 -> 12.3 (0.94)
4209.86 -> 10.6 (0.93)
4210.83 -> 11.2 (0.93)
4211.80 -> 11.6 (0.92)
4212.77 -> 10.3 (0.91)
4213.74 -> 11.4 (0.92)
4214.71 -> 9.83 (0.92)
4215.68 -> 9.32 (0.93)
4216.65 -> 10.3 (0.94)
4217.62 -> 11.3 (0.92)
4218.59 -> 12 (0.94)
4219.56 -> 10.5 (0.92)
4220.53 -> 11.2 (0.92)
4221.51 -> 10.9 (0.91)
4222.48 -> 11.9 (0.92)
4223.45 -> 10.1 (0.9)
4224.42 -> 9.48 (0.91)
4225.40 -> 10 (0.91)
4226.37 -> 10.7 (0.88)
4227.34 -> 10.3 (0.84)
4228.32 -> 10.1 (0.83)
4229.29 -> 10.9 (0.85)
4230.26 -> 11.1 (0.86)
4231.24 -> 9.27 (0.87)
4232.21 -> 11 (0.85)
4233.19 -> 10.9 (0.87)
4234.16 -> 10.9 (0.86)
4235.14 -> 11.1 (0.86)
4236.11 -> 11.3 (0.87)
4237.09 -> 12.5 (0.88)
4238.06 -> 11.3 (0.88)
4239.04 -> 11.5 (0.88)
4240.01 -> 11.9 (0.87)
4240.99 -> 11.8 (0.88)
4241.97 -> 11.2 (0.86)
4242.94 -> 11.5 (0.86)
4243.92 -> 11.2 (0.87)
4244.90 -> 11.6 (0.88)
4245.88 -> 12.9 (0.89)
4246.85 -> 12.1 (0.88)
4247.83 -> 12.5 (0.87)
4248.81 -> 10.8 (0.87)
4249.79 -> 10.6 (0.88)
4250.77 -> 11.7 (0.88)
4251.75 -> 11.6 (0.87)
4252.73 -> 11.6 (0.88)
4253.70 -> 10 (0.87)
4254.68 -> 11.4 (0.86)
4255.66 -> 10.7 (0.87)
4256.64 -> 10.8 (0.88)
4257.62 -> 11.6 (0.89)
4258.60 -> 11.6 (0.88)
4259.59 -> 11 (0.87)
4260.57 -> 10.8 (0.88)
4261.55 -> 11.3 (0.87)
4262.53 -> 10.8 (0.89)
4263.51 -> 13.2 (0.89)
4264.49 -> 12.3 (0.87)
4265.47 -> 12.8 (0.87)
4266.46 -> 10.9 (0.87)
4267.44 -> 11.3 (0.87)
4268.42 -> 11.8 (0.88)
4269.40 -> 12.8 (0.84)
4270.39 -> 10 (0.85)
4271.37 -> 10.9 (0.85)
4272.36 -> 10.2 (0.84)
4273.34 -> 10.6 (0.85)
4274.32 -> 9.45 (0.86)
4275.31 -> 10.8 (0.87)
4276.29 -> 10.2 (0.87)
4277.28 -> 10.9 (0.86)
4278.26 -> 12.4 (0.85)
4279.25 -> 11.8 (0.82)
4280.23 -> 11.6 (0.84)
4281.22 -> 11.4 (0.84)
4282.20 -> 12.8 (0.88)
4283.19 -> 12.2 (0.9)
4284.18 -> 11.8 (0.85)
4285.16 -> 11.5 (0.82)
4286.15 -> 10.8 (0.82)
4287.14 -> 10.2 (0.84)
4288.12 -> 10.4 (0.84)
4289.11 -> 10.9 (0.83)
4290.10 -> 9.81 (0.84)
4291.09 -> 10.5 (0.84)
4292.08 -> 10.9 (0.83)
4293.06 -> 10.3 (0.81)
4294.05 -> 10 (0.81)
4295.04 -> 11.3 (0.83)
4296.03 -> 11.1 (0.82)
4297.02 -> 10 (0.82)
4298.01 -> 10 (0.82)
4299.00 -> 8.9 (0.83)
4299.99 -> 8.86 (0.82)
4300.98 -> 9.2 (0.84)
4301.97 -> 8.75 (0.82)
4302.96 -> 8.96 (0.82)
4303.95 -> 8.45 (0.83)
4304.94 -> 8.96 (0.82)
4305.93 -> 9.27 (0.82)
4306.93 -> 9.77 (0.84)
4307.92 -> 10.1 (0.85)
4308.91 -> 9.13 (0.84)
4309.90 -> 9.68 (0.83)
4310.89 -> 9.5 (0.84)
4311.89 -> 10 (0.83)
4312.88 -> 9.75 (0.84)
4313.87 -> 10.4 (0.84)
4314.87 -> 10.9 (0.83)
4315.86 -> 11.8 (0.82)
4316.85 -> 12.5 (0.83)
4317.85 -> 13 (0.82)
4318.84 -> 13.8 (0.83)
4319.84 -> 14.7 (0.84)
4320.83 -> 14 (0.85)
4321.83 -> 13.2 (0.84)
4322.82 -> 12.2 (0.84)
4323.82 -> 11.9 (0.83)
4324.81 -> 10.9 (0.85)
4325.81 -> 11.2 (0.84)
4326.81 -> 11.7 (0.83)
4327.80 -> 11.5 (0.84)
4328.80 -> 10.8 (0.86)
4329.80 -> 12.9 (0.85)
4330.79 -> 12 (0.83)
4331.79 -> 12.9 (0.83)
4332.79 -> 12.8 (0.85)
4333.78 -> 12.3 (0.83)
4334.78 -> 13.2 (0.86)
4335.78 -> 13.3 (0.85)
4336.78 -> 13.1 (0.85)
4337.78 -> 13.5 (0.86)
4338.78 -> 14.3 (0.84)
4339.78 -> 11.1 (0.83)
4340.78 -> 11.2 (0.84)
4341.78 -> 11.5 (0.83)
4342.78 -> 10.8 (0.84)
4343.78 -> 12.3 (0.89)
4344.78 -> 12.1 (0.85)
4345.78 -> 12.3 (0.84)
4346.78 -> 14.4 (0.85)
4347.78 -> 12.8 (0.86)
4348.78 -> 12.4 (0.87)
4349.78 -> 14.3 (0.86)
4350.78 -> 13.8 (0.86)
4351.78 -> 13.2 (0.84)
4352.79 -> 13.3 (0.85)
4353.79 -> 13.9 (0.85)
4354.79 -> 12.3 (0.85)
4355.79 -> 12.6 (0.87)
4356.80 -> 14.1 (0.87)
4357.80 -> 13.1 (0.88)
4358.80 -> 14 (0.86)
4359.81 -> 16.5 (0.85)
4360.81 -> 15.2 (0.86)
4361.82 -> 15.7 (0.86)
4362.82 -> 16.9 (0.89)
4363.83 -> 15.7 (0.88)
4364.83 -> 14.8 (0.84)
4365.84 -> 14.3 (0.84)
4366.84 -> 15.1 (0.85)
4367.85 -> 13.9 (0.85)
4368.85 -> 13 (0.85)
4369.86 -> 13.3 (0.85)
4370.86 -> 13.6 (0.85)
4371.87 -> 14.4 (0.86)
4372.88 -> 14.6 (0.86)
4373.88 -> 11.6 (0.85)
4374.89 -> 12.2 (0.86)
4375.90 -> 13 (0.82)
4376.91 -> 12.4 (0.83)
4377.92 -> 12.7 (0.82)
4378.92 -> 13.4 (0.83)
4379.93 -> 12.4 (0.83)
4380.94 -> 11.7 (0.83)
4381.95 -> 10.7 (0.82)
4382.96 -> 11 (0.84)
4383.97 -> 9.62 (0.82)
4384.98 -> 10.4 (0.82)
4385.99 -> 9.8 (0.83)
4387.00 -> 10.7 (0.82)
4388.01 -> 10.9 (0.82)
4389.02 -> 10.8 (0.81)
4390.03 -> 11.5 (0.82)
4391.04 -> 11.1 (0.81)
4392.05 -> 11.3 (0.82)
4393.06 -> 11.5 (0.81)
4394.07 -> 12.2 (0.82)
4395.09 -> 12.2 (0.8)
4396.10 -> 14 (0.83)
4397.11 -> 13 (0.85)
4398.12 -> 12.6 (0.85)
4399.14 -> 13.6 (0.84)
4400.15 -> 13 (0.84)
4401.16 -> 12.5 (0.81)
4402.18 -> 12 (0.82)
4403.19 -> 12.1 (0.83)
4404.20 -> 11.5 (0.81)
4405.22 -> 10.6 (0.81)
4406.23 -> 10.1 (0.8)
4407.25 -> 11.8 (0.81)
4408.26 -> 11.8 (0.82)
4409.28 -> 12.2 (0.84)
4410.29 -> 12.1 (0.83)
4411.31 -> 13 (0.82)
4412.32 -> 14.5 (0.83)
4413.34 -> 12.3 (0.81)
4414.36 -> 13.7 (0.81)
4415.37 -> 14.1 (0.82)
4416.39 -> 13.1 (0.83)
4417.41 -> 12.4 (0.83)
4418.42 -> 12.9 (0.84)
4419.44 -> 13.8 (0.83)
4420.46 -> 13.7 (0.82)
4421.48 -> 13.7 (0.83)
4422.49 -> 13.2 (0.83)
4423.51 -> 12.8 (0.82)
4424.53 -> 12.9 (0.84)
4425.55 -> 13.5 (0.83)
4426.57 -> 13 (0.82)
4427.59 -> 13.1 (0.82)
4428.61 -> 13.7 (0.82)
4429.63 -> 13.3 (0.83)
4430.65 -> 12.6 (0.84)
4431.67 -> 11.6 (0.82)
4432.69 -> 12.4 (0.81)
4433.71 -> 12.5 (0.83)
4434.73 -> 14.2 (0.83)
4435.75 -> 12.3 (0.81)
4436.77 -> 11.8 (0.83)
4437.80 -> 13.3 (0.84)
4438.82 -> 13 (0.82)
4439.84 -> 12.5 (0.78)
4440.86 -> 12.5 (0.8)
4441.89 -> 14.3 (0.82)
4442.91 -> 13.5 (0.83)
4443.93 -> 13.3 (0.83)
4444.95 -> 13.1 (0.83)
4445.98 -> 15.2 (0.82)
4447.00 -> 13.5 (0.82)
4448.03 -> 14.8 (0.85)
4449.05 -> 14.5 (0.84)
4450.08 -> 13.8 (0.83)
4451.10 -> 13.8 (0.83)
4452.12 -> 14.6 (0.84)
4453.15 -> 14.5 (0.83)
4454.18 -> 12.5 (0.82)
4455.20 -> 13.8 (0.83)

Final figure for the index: 0.16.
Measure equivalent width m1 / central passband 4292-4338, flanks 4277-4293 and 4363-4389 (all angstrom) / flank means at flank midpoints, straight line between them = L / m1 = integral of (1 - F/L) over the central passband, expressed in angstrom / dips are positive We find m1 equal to 2.3 angstrom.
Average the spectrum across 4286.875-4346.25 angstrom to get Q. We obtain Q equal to 11.2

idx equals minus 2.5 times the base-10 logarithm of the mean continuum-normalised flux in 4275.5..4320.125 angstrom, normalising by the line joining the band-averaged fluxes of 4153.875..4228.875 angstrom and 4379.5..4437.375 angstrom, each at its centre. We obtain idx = 0.074 mag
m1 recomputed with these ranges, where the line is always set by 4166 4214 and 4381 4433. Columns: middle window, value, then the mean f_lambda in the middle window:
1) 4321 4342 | -1.11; 12.3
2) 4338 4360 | -2.15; 13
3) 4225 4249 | -0.62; 11.2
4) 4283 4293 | 0.44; 10.8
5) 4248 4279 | -0.17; 11.2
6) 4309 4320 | 0.26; 11.3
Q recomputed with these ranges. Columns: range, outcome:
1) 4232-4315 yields 10.9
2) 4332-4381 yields 13.4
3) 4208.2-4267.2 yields 11.2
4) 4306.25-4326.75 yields 11.4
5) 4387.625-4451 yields 12.8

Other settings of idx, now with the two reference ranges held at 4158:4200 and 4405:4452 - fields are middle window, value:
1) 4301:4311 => 0.26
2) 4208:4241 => -0.01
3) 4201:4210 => -0.03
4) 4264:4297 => 0.03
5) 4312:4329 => -0.01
